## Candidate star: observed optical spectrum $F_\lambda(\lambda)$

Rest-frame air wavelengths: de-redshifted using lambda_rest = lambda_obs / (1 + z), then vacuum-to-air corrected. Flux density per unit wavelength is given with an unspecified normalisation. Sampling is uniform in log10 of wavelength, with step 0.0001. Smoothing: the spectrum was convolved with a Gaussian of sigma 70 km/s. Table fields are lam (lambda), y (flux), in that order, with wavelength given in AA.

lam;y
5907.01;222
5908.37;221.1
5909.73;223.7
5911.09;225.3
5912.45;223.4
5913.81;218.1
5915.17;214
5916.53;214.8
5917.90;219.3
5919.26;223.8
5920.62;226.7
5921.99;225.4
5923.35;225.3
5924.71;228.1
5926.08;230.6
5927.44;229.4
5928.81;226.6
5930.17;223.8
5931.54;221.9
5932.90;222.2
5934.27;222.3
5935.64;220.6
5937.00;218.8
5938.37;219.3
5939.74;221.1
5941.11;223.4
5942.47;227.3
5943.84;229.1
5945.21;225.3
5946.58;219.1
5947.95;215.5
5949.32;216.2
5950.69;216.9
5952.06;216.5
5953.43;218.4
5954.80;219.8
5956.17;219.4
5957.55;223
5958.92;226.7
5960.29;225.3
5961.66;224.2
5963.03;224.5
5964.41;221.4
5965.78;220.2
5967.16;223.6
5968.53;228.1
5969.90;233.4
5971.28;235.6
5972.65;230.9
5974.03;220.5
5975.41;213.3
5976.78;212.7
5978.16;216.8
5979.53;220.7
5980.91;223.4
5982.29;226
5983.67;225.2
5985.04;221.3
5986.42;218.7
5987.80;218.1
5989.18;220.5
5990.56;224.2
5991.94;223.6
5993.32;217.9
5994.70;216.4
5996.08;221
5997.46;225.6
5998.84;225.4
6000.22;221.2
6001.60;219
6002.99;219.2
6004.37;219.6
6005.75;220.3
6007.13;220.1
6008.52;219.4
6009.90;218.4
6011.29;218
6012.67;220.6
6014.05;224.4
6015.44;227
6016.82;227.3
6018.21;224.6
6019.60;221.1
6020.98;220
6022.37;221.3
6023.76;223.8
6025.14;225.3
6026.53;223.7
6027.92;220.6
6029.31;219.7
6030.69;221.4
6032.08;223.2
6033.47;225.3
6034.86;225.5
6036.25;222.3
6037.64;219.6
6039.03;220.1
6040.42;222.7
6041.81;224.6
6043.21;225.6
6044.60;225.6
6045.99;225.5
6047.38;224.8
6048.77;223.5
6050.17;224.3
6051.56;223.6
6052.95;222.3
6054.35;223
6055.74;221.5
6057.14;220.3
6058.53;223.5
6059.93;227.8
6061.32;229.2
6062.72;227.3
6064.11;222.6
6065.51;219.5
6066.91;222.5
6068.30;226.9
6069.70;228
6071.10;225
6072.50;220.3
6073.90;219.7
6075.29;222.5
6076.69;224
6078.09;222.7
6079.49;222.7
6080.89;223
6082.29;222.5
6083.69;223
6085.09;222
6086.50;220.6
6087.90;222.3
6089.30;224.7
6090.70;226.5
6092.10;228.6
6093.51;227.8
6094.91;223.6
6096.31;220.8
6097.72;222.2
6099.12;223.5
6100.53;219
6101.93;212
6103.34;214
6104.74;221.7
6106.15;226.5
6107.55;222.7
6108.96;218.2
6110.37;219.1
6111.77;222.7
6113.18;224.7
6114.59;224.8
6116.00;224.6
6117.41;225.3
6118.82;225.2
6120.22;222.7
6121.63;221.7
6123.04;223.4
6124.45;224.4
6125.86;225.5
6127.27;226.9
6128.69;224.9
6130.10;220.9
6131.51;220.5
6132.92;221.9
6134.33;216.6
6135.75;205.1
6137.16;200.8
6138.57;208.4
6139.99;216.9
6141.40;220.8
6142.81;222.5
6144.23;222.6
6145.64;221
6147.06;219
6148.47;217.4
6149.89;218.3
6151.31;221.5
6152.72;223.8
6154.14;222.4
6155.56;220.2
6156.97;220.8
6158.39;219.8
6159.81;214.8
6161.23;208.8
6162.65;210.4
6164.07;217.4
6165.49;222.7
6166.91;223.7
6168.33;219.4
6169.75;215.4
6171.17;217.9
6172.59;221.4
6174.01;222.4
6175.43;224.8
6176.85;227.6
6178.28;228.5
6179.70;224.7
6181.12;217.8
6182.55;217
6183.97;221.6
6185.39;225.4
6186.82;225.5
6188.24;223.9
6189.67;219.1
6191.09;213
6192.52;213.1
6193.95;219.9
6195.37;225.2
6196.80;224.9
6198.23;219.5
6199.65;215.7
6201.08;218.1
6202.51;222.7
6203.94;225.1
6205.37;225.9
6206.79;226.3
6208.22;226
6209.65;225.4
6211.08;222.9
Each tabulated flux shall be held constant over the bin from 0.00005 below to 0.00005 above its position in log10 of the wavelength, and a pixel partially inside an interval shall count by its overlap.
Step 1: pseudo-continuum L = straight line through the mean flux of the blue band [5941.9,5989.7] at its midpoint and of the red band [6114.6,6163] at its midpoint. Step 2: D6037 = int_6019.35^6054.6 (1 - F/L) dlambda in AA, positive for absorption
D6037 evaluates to -0.3 AA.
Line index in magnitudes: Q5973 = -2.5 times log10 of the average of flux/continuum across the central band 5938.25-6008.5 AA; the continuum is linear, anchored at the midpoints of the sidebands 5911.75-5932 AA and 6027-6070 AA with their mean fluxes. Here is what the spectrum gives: 0.008 mag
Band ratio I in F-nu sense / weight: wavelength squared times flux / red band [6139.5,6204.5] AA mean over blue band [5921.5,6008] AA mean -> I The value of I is 1.1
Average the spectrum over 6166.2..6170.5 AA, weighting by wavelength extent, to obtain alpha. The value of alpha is 220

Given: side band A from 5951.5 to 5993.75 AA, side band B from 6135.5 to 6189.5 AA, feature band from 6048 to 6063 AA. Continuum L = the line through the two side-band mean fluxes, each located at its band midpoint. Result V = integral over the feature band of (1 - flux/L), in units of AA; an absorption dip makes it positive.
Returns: -0.2 AA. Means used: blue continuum 222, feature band 224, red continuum 219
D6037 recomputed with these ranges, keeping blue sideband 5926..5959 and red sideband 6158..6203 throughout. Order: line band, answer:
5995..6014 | 0.1 AA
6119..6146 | 0.1 AA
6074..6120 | -0.4 AA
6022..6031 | 0.0 AA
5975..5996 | 0.1 AA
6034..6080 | -0.5 AA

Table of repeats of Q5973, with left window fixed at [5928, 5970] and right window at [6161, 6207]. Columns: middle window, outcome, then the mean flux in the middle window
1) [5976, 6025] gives 0.003 mag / 221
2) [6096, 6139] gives 0.004 mag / 220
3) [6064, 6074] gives -0.008 mag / 223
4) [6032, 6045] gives -0.008 mag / 223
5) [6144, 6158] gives 0.002 mag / 221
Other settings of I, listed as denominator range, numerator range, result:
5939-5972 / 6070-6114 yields 1.04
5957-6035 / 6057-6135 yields 1.04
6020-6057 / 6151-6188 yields 1.03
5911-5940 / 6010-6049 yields 1.04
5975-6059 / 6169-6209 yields 1.06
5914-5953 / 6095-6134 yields 1.06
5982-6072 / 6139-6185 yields 1.03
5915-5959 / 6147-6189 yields 1.07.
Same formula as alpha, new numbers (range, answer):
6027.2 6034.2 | 222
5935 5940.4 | 220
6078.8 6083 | 223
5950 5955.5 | 218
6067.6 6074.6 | 224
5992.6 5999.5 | 221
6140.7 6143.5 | 222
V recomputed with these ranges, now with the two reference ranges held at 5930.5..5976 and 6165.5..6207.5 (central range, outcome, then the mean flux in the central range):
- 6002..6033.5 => 0.1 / 222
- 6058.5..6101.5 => -0.3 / 224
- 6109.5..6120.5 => -0.1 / 224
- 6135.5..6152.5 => 0.4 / 217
